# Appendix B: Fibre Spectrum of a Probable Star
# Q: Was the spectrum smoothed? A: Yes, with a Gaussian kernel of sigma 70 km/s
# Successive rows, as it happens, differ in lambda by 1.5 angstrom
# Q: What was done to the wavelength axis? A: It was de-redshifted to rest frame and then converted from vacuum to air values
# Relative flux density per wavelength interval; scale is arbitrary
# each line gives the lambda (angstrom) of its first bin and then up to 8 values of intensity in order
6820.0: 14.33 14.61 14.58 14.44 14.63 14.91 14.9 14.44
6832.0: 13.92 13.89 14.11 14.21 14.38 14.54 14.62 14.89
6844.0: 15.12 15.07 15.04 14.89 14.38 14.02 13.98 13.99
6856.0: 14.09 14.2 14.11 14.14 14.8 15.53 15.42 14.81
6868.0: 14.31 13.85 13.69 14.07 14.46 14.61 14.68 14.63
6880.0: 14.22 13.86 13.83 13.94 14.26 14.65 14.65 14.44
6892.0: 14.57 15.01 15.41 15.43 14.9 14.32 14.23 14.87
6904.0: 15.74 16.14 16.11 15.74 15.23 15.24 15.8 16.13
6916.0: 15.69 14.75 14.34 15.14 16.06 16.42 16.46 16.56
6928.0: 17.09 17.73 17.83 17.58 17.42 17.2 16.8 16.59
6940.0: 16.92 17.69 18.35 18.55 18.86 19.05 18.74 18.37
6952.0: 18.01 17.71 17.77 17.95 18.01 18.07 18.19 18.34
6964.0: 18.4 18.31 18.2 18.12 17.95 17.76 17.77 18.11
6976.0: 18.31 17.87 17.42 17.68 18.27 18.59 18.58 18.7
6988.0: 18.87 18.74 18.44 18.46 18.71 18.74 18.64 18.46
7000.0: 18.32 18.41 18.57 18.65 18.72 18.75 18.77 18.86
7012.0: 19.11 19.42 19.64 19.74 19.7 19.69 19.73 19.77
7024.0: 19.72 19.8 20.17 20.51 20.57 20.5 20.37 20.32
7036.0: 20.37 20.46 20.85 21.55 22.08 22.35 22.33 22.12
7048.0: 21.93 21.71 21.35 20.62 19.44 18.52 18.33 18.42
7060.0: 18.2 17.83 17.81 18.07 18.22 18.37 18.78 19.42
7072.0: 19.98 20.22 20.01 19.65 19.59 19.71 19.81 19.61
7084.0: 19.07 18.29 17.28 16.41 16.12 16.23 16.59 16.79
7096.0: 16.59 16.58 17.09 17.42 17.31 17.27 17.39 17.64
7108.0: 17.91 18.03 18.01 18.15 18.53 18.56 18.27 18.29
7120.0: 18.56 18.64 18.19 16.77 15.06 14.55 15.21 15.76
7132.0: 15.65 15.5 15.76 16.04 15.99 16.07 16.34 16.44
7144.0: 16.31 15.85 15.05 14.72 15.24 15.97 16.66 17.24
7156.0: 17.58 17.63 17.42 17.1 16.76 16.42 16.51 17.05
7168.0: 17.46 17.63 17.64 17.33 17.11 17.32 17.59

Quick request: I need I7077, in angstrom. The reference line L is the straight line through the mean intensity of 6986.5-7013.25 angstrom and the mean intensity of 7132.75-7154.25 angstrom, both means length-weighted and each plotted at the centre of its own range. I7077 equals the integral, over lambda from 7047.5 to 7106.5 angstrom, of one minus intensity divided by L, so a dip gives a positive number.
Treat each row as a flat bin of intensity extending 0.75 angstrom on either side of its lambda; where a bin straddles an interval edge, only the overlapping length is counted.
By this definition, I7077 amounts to -4.5 angstrom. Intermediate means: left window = 18.7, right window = 15.9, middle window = 18.5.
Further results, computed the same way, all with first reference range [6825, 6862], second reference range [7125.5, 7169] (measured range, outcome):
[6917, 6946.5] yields -3.9 angstrom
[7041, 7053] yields -4.8 angstrom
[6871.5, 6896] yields 0.4 angstrom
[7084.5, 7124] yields -4.0 angstrom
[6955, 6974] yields -3.7 angstrom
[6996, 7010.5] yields -3.1 angstrom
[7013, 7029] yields -4.5 angstrom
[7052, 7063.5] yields -2.2 angstrom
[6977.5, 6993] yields -3.1 angstrom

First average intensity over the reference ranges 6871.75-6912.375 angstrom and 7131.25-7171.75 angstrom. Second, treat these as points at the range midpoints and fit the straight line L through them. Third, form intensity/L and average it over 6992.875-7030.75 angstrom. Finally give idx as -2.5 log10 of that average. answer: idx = -0.23 mag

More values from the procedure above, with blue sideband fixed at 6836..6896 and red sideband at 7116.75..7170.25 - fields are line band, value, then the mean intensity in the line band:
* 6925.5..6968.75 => -0.183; 17.9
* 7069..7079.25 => -0.226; 19.7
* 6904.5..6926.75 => -0.060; 15.7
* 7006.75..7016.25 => -0.224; 19.1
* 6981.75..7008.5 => -0.202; 18.6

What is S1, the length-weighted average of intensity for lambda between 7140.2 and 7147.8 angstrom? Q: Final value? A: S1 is 16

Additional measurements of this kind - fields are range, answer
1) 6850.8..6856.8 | 14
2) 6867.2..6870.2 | 14.1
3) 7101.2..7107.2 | 17.4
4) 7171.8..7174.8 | 17.2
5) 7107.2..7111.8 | 18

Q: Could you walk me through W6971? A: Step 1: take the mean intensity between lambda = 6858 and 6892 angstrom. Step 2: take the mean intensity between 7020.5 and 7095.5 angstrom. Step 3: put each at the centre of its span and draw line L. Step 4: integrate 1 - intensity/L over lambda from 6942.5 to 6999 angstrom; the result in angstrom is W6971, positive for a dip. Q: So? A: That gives -4.1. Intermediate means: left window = 14.4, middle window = 18.3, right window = 19.5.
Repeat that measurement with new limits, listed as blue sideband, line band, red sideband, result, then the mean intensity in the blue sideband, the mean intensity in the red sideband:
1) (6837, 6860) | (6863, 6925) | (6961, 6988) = 3.5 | 14.5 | 18.2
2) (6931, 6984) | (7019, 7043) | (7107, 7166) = -4.1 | 18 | 16.7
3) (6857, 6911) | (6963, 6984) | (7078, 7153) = -3.3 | 14.7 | 17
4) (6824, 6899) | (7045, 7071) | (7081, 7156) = -4.9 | 14.5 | 16.9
